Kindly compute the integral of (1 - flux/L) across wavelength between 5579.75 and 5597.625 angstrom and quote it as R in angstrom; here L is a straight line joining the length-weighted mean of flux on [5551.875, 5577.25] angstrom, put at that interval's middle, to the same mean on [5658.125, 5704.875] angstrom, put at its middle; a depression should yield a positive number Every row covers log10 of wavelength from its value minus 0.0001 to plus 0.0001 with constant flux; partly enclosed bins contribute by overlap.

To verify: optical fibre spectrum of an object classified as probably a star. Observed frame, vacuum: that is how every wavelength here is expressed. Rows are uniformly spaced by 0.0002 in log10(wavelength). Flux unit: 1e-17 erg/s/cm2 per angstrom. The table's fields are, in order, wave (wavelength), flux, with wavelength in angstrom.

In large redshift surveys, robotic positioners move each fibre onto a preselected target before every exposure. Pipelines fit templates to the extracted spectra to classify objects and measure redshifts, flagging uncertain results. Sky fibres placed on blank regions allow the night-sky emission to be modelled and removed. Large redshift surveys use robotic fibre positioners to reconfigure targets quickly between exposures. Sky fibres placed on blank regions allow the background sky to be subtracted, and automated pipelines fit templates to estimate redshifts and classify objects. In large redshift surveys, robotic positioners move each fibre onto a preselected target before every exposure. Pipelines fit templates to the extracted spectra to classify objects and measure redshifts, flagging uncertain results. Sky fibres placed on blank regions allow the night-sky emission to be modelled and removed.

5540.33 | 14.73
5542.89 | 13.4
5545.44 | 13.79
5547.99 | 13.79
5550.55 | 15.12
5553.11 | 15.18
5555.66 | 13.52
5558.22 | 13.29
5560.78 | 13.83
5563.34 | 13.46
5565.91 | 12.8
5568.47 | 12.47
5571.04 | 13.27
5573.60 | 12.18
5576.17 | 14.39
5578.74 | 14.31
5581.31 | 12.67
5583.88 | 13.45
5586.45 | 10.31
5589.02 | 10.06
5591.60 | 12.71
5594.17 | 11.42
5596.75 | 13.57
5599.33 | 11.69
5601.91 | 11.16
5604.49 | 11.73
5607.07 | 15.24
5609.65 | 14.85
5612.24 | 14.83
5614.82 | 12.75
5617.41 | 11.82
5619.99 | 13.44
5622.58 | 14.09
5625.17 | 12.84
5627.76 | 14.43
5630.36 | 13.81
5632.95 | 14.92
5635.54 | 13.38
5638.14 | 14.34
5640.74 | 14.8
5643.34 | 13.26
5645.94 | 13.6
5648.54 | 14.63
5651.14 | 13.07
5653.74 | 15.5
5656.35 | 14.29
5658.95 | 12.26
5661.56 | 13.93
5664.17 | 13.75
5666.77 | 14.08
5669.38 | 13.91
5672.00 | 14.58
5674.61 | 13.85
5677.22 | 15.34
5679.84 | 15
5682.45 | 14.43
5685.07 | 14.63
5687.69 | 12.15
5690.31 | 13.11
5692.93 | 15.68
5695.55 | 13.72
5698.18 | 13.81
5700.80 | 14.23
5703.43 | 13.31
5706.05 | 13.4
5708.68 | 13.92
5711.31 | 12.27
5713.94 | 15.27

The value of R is 2.0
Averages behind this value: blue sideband 13.4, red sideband 14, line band 12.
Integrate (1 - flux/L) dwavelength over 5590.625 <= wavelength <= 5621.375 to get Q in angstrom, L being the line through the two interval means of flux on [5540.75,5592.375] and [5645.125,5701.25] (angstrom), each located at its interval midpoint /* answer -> 1.4 angstrom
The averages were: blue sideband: 13.2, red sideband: 14.1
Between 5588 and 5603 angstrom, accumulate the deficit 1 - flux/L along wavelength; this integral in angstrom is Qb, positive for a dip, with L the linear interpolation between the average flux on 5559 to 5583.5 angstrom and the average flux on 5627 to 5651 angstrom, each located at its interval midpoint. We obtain 1.9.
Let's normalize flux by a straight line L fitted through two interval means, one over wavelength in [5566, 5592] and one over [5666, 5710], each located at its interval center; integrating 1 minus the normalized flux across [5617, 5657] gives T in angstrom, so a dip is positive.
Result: -1.7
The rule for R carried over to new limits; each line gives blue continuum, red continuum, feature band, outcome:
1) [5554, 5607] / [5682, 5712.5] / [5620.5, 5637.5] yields -1.0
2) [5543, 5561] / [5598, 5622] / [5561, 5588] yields 1.5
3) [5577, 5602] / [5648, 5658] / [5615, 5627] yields 0.2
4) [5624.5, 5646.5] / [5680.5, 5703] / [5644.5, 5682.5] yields -0.4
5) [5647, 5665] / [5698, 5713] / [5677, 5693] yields -0.6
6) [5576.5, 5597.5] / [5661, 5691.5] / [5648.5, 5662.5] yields -0.2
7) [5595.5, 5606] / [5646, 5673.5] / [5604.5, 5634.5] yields -2.7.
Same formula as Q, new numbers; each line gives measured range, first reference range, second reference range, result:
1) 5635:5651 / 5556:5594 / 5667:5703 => -0.4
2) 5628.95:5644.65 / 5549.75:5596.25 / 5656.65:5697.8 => -0.5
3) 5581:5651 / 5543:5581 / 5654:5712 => 3.0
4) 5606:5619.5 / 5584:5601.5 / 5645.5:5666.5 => -1.6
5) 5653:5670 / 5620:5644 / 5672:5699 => 0.2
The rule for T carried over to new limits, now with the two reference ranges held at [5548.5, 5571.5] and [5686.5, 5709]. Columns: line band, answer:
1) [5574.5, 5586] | 0.2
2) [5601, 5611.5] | 0.2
